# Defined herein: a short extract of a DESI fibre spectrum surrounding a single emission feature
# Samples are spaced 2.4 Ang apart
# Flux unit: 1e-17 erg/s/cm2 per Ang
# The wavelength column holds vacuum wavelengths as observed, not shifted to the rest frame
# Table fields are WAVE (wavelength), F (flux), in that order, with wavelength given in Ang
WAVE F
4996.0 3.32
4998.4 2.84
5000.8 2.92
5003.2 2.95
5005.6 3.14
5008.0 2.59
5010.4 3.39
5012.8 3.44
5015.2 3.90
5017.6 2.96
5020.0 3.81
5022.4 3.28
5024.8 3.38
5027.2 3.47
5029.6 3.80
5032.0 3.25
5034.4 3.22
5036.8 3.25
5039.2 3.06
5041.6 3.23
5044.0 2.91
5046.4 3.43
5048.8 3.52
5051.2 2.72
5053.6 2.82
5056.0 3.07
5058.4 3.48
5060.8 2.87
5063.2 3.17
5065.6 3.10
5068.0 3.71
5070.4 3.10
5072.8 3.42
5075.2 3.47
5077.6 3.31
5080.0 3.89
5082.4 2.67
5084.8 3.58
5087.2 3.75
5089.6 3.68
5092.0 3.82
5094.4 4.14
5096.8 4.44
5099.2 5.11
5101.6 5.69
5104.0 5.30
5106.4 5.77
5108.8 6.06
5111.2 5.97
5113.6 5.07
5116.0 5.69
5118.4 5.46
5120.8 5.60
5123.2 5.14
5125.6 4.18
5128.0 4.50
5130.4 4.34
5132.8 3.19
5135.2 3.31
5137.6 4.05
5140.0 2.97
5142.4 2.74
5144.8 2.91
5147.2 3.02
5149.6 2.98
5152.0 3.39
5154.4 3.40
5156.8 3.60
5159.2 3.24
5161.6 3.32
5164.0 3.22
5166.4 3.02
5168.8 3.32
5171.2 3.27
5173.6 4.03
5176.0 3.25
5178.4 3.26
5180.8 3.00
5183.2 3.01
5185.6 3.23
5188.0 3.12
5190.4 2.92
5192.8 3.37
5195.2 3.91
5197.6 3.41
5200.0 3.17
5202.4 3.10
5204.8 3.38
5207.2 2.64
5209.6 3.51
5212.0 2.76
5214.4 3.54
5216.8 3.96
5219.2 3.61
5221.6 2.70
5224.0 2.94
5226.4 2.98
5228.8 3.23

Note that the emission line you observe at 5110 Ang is Mg II 2798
